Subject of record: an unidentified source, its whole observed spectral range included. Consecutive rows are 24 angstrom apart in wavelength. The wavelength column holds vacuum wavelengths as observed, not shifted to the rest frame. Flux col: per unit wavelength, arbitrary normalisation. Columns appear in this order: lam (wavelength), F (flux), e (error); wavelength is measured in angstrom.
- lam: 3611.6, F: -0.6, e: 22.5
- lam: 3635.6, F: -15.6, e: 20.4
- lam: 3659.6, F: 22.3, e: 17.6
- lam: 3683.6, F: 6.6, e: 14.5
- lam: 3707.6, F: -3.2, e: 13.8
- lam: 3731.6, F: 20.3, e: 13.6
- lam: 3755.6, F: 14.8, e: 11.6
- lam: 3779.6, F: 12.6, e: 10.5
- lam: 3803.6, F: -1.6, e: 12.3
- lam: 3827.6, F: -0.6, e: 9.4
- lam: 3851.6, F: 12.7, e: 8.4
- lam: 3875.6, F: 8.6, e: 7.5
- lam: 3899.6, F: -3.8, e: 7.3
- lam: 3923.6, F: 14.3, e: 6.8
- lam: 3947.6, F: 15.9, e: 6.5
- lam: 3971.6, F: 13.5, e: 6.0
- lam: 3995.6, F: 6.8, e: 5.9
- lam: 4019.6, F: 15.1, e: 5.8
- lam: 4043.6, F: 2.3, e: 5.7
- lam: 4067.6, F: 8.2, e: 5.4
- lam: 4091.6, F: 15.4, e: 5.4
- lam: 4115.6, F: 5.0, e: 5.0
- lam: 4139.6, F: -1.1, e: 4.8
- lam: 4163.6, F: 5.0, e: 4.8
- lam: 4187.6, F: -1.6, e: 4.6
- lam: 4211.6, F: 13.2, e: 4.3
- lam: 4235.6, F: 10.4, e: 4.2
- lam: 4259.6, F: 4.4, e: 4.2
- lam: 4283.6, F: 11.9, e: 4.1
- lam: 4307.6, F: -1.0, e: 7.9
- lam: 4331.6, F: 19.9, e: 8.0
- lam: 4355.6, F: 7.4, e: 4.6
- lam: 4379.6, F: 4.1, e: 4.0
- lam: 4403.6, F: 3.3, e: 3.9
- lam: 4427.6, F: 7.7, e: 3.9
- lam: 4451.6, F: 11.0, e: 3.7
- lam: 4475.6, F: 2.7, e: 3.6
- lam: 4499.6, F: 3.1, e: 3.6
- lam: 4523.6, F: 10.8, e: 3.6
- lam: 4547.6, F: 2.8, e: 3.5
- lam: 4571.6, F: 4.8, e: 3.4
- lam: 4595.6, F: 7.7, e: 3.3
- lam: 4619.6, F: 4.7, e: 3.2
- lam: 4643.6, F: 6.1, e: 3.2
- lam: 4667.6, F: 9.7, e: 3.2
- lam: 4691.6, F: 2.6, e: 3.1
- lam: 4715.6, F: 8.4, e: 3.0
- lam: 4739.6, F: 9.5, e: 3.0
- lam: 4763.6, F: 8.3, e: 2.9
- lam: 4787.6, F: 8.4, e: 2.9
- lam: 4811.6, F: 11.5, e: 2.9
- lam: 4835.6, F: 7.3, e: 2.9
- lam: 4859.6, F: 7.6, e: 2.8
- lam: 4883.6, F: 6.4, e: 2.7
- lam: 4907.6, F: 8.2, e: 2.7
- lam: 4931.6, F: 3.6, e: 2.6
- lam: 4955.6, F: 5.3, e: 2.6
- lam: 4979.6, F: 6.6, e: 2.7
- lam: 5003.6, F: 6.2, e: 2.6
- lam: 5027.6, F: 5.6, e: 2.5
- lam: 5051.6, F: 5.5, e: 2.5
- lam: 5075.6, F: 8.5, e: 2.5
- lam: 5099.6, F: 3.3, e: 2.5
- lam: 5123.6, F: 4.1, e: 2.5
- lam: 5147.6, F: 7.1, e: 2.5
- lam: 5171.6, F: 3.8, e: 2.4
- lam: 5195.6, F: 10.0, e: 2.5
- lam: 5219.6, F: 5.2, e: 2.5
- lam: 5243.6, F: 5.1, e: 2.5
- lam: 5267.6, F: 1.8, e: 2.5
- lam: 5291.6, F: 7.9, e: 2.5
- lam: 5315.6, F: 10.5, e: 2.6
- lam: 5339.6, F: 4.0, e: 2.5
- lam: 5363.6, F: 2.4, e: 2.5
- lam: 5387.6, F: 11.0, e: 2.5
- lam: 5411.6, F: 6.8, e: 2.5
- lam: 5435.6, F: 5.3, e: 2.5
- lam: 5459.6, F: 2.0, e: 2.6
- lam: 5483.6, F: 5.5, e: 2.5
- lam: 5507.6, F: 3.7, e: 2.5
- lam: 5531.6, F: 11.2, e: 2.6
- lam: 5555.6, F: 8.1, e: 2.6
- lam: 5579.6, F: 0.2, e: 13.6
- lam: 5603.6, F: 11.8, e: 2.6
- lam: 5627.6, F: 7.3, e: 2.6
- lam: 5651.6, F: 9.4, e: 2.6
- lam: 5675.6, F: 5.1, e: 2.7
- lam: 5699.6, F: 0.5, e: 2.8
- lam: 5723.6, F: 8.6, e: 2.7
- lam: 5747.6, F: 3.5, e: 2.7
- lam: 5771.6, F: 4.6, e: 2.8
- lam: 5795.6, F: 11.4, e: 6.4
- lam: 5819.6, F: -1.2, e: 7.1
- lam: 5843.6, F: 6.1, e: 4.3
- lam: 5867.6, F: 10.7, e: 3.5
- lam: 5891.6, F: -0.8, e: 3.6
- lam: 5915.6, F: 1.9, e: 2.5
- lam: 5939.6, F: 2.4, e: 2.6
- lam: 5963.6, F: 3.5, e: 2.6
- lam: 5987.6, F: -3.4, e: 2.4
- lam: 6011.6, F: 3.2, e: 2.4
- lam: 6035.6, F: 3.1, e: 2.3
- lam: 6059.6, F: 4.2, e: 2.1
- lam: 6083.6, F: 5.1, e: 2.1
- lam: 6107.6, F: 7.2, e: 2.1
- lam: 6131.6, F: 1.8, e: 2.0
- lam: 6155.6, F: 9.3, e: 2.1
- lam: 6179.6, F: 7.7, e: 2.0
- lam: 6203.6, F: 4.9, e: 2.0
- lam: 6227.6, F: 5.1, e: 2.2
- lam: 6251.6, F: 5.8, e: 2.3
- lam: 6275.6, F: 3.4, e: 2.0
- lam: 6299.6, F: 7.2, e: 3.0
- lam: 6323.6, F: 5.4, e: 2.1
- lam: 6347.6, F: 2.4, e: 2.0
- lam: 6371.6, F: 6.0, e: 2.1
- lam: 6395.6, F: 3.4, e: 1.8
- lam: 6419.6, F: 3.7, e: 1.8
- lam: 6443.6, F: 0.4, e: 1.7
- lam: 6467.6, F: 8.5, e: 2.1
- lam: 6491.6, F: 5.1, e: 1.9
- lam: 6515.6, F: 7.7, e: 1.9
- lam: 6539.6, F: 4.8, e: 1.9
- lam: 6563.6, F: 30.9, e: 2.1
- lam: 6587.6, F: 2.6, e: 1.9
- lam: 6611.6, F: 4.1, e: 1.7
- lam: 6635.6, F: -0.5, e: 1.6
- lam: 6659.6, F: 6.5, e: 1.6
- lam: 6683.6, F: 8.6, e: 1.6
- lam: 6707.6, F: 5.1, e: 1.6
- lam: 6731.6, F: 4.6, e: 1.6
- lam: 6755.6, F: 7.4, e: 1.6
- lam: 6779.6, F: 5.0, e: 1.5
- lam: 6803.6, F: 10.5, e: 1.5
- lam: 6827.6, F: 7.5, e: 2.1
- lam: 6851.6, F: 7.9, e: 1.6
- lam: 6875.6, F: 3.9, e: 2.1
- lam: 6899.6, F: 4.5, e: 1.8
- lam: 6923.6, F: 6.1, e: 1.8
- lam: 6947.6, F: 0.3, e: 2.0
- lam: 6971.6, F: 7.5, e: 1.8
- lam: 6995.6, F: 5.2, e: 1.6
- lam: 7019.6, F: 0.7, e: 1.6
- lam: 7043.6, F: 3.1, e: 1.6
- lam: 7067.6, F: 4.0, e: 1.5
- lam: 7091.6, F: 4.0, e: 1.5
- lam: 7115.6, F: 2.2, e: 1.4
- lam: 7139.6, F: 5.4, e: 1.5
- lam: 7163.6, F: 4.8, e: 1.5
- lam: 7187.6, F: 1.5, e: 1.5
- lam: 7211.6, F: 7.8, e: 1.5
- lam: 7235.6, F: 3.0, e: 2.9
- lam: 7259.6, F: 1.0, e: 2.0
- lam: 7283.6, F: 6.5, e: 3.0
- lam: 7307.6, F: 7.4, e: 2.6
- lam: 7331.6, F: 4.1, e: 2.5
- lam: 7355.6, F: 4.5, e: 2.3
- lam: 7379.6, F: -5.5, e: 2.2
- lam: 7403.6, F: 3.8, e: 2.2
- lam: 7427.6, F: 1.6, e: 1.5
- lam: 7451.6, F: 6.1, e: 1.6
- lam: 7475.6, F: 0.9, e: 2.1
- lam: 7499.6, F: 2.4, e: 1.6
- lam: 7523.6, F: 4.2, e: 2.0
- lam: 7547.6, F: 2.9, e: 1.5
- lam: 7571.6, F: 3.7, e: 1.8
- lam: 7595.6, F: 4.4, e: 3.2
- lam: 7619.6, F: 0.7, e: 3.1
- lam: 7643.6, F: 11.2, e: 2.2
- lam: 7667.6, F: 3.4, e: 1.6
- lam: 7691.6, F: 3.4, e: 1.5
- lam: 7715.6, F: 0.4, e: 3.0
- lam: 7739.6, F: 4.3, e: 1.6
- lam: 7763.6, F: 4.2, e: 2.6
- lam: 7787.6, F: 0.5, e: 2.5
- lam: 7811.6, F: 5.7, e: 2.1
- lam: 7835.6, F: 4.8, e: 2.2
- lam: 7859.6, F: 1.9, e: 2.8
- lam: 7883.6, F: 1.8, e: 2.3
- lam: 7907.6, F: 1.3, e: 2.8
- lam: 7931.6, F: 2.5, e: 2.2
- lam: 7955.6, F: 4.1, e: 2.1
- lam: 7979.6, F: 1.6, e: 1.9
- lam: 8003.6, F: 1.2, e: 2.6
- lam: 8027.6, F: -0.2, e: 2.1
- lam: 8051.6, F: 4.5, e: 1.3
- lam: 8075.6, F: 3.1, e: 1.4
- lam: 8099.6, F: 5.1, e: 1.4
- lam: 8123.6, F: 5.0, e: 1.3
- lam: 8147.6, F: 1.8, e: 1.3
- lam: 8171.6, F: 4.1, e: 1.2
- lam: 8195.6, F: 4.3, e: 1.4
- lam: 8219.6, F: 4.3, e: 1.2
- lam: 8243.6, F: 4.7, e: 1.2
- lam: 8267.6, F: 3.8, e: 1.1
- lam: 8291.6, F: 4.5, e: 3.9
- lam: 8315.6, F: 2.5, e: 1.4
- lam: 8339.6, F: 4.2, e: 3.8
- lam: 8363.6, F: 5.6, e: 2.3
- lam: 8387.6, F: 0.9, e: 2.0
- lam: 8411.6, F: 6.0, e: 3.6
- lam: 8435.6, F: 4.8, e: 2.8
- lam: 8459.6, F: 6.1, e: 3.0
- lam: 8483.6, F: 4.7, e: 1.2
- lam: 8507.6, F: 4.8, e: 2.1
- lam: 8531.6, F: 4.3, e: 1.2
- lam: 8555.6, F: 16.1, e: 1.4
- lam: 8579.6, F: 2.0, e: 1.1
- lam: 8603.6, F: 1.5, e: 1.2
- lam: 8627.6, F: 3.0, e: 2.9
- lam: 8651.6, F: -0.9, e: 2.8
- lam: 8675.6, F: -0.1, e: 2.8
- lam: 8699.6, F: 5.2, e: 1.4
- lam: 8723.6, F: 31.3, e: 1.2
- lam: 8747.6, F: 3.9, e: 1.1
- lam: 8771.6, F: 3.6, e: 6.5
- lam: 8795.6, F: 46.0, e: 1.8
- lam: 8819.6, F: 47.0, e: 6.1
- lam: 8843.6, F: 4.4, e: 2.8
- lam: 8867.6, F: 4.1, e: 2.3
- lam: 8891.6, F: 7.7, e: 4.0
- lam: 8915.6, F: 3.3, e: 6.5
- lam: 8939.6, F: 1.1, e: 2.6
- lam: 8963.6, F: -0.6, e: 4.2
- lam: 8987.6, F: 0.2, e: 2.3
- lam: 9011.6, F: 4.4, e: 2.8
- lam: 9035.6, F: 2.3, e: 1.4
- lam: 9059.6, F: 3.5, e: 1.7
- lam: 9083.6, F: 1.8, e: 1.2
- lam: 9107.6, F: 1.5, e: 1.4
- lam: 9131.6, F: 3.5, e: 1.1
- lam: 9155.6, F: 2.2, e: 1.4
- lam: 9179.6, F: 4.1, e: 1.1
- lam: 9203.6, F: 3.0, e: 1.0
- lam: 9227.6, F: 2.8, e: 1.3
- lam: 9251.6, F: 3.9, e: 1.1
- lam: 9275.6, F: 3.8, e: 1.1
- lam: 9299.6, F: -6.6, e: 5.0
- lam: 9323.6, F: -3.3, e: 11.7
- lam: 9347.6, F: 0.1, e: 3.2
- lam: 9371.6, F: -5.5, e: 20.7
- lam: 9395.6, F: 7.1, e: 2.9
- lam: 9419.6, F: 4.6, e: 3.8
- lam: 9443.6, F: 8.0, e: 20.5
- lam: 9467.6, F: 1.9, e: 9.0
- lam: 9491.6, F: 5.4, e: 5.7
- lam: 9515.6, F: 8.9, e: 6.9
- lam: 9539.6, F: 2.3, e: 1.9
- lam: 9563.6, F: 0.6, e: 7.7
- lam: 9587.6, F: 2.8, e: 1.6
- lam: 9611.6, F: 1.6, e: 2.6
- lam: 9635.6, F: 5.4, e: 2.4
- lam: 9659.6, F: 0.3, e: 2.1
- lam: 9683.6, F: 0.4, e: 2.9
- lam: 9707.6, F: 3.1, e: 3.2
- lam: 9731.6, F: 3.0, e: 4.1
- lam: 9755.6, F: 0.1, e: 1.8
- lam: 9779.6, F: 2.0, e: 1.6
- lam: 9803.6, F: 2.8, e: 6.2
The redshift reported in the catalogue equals 0.759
